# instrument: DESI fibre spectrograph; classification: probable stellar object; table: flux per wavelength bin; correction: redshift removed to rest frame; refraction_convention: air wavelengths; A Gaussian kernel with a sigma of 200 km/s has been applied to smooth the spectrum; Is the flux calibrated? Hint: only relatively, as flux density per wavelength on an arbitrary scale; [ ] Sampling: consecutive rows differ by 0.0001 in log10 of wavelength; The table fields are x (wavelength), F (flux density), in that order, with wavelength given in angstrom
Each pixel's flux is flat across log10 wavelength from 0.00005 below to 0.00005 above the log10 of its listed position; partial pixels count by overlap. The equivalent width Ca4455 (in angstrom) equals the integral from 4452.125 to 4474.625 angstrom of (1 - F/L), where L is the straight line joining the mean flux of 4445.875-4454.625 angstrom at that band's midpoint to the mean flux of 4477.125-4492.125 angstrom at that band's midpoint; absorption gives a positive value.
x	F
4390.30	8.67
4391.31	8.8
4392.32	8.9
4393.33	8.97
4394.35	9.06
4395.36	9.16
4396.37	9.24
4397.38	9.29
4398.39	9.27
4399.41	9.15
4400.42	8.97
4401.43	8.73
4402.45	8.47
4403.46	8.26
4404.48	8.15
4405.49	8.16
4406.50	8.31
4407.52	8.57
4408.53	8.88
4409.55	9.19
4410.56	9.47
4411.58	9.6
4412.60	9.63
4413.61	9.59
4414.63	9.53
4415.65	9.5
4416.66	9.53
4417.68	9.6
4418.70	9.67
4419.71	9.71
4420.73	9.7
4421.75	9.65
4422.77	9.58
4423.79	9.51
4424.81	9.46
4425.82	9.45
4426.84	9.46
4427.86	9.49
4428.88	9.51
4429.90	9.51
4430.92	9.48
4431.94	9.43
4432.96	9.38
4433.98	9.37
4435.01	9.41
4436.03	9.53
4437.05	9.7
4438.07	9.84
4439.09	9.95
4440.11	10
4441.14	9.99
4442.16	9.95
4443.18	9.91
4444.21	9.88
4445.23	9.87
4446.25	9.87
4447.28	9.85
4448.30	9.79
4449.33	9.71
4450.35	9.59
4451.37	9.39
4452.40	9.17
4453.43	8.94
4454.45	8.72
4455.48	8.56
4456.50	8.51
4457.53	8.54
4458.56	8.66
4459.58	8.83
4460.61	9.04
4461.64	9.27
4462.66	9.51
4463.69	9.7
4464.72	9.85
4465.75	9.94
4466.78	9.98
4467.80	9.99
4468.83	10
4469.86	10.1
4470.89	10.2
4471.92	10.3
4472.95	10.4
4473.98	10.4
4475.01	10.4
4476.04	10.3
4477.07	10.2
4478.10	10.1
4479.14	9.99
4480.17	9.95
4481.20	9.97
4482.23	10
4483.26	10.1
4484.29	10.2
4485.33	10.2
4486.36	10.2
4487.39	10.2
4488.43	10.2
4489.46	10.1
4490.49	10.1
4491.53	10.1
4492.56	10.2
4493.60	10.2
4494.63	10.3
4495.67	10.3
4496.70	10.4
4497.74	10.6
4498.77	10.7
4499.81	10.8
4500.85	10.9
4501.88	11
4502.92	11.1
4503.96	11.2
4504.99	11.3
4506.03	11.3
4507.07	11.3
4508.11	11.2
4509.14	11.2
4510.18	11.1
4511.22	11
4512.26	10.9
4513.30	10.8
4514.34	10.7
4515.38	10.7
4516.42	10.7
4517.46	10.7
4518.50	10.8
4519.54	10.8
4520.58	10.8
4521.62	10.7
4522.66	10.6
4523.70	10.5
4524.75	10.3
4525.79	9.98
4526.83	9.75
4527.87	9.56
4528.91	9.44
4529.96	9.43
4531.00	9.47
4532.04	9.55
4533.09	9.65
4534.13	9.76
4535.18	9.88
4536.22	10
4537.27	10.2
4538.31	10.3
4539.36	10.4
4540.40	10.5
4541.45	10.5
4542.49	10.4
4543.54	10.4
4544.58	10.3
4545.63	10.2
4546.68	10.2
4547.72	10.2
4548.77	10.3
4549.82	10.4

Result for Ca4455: 0.5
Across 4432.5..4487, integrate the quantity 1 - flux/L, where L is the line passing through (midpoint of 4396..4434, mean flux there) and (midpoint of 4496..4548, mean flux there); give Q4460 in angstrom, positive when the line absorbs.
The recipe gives 0.2 angstrom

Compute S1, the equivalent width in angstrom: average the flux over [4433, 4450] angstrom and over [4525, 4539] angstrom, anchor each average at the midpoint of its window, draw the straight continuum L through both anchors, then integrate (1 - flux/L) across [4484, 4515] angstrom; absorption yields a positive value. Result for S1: -2.8 angstrom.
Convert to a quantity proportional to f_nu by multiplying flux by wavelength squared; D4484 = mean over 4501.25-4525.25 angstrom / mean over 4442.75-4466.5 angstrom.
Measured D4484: 1.2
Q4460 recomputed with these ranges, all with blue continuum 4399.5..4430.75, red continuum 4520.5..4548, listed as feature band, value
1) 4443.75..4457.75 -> 0.2 angstrom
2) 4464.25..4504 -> -2.2 angstrom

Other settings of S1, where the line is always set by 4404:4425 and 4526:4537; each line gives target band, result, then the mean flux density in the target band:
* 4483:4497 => -0.98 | 10.2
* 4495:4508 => -1.82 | 10.9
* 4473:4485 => -0.83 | 10.2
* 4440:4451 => -0.54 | 9.84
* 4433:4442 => -0.34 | 9.71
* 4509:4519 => -1.28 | 10.8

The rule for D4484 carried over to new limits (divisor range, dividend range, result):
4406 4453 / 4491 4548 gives 1.14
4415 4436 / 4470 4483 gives 1.09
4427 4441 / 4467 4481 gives 1.08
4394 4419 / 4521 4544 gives 1.17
